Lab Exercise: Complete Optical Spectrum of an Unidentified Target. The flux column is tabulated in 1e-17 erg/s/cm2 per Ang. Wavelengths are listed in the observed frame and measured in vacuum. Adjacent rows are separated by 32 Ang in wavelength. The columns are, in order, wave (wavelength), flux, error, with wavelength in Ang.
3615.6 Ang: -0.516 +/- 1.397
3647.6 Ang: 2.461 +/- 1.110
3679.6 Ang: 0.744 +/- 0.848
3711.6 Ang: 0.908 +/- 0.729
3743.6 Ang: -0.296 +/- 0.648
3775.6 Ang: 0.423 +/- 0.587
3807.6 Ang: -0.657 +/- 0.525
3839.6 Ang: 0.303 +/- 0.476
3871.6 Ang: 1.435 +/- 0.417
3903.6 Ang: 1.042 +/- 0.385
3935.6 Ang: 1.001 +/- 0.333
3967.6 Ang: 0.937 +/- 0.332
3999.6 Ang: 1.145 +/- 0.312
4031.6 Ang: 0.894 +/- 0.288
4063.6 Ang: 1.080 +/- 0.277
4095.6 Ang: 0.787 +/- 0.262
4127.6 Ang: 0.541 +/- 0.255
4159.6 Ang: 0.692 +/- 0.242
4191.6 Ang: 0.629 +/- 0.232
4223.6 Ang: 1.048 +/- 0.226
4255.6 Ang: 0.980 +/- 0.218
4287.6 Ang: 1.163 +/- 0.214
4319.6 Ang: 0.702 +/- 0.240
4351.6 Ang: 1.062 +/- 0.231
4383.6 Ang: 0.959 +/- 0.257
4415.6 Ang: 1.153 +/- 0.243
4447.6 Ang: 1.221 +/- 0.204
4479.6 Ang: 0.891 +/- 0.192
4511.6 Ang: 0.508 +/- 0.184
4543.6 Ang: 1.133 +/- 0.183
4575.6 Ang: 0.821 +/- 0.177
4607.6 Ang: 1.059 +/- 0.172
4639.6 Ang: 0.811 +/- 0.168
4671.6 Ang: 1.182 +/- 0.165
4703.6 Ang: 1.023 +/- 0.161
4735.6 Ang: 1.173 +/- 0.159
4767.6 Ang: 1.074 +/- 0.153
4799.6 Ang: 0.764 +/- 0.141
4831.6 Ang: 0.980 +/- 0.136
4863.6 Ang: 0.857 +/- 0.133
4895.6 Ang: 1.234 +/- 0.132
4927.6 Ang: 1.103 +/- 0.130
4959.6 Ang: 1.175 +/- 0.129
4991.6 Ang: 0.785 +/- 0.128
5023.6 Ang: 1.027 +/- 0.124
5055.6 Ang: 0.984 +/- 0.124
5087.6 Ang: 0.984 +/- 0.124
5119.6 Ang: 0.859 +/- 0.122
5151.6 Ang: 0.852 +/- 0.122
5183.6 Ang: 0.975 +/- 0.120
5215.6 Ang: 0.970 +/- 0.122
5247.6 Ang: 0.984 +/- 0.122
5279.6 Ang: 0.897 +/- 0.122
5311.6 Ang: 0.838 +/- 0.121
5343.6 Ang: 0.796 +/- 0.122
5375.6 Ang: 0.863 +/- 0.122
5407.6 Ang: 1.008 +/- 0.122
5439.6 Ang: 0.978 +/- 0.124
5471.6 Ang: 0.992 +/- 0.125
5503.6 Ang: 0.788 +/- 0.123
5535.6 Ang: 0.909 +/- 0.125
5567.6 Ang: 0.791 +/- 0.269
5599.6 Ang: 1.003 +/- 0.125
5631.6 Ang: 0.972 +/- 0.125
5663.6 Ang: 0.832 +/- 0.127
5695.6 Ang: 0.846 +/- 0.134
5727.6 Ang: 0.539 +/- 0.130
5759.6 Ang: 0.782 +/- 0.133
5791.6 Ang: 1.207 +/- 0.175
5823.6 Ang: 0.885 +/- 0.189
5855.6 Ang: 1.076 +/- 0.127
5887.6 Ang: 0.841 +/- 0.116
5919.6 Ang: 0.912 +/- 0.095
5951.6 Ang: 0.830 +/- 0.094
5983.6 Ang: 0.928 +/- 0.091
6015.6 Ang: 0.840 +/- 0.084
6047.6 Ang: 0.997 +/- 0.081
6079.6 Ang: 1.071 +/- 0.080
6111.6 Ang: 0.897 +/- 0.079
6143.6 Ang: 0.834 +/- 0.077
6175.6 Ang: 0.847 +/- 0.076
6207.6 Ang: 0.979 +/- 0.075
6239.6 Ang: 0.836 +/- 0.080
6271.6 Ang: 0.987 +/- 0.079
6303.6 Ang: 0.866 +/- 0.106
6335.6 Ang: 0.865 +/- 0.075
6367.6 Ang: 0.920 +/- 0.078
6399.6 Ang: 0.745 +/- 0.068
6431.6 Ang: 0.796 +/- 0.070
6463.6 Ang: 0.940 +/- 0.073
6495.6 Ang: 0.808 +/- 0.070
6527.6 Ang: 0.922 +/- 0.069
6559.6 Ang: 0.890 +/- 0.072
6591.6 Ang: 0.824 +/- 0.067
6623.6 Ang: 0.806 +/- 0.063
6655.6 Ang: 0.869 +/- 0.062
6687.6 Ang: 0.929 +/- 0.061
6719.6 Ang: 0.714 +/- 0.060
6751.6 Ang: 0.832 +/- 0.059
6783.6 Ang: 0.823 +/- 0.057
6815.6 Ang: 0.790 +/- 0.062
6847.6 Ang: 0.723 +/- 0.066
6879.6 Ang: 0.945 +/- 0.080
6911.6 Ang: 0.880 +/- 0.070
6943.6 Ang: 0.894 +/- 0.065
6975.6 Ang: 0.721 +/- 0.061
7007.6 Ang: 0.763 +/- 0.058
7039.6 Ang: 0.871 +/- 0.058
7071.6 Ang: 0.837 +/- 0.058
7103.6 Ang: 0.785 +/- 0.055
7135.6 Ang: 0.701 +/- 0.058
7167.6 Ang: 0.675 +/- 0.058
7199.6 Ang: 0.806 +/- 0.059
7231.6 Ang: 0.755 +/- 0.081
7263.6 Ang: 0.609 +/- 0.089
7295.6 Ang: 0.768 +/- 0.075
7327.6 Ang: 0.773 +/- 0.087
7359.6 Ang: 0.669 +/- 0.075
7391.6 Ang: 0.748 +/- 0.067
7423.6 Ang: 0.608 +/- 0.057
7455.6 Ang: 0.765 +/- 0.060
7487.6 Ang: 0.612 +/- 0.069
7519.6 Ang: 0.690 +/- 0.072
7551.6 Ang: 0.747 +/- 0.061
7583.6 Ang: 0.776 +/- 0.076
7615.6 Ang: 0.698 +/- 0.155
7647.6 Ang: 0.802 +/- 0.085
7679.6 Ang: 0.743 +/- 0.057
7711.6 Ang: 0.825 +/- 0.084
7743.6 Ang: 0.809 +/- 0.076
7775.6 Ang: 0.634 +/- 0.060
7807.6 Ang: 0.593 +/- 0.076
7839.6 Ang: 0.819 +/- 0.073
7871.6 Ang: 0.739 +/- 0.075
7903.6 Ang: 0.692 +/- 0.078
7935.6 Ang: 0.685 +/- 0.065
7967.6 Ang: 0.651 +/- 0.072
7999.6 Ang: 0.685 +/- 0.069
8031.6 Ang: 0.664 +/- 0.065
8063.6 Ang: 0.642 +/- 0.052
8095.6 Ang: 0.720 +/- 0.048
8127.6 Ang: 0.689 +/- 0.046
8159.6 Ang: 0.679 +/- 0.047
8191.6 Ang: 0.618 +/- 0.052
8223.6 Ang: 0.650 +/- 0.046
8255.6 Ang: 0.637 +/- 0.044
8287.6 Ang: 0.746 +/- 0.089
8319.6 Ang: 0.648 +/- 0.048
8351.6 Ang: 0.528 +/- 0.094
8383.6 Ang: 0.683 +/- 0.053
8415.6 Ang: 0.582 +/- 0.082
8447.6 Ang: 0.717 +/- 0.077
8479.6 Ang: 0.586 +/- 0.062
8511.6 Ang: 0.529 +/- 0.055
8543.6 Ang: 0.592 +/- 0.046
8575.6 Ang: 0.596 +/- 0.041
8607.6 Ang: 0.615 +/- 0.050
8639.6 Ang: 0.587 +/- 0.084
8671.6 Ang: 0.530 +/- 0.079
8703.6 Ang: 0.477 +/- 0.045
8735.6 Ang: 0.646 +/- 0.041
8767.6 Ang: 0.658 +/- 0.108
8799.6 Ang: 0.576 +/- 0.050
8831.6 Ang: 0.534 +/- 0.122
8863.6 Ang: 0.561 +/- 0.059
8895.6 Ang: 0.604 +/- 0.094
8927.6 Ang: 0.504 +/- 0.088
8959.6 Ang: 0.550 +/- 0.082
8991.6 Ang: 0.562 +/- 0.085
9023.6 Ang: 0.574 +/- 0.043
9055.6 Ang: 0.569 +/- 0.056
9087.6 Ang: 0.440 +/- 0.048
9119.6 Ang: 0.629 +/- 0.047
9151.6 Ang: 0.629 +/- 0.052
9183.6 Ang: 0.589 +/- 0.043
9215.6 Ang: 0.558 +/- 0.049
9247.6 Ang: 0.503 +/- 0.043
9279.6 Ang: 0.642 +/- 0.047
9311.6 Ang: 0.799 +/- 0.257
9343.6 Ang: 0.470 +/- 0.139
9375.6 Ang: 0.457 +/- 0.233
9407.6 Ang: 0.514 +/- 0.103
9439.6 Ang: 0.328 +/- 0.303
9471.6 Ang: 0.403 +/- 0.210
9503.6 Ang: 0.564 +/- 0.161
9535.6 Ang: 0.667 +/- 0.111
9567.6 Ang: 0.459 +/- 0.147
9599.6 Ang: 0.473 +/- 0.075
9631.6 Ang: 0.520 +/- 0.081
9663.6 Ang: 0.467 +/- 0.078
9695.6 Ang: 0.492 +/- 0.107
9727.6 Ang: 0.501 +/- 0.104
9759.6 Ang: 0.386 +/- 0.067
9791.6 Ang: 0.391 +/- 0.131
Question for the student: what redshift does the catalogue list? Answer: 0.050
